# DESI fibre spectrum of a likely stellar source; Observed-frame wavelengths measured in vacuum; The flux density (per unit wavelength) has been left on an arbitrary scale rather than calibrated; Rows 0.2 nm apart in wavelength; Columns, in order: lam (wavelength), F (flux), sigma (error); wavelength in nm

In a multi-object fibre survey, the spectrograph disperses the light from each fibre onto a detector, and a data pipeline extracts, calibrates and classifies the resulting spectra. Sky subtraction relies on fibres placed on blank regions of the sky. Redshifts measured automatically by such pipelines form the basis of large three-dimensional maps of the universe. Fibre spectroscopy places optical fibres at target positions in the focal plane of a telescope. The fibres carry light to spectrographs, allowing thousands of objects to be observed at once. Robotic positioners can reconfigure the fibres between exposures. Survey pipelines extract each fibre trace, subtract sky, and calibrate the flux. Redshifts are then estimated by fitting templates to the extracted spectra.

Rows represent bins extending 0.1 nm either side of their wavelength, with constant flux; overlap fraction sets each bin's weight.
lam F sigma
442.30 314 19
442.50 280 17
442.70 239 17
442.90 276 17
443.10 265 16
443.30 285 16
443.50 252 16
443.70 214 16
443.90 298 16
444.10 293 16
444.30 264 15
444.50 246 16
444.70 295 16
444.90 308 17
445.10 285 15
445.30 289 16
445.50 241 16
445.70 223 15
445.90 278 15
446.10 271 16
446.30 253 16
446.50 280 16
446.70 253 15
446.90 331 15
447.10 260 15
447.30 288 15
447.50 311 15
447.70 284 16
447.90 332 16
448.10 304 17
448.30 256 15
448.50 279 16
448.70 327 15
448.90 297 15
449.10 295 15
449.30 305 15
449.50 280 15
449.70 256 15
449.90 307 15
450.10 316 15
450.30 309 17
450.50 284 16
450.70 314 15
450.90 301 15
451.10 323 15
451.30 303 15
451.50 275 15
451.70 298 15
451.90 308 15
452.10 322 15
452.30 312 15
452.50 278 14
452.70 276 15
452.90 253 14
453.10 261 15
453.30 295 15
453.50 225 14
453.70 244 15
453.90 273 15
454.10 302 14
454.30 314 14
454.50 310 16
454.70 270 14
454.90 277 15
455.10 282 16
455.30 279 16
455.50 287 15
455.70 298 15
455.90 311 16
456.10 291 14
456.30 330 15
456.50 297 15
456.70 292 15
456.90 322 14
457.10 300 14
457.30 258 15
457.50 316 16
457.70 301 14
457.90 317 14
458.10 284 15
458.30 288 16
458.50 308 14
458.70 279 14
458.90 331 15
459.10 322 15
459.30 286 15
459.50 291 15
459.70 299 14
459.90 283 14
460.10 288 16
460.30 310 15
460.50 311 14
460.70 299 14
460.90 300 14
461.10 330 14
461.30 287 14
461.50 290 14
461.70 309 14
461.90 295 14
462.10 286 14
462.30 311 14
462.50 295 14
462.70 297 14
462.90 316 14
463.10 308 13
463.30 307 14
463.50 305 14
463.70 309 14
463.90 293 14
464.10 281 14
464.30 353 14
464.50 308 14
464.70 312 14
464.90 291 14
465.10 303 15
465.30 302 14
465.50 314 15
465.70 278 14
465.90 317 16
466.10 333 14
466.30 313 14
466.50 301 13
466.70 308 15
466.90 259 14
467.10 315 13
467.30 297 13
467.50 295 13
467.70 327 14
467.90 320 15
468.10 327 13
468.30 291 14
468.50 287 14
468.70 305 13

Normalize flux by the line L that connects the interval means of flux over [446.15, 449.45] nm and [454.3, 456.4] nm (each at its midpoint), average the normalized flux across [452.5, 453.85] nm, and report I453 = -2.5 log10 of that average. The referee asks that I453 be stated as 0.13 mag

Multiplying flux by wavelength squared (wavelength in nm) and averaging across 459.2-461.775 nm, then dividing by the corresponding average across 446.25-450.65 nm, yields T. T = 1.08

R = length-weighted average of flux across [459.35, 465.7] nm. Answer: 302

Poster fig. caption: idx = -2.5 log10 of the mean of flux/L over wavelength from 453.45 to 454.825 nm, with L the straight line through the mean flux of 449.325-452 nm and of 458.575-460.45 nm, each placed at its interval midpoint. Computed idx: 0.075 mag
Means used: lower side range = 298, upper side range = 299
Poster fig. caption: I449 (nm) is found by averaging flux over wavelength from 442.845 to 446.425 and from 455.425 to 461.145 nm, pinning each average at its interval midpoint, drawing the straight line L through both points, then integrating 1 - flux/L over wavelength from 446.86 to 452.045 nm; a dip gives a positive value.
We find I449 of -0.33 nm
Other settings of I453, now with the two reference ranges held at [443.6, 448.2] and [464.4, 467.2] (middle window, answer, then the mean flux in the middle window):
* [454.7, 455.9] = 0.02 mag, 286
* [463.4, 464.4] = -0.02 mag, 308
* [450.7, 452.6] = -0.06 mag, 303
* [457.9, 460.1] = -0.01 mag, 298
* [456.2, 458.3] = -0.03 mag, 301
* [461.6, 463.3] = -0.01 mag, 302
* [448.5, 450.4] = -0.06 mag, 298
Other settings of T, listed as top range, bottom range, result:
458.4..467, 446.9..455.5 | 1.10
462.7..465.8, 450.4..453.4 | 1.10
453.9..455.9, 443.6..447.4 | 1.12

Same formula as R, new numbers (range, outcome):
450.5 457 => 291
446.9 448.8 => 295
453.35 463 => 296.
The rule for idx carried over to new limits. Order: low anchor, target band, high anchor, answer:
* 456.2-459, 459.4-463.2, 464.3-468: 0.01 mag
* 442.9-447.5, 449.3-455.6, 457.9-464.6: -0.01 mag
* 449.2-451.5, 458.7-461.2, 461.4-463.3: -0.01 mag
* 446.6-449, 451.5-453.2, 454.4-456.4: 0.02 mag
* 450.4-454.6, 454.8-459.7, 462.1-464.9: -0.01 mag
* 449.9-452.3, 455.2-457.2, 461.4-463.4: 0.01 mag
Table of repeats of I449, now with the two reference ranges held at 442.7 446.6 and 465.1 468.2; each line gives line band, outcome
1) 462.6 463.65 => -0.02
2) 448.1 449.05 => -0.06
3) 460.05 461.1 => -0.03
